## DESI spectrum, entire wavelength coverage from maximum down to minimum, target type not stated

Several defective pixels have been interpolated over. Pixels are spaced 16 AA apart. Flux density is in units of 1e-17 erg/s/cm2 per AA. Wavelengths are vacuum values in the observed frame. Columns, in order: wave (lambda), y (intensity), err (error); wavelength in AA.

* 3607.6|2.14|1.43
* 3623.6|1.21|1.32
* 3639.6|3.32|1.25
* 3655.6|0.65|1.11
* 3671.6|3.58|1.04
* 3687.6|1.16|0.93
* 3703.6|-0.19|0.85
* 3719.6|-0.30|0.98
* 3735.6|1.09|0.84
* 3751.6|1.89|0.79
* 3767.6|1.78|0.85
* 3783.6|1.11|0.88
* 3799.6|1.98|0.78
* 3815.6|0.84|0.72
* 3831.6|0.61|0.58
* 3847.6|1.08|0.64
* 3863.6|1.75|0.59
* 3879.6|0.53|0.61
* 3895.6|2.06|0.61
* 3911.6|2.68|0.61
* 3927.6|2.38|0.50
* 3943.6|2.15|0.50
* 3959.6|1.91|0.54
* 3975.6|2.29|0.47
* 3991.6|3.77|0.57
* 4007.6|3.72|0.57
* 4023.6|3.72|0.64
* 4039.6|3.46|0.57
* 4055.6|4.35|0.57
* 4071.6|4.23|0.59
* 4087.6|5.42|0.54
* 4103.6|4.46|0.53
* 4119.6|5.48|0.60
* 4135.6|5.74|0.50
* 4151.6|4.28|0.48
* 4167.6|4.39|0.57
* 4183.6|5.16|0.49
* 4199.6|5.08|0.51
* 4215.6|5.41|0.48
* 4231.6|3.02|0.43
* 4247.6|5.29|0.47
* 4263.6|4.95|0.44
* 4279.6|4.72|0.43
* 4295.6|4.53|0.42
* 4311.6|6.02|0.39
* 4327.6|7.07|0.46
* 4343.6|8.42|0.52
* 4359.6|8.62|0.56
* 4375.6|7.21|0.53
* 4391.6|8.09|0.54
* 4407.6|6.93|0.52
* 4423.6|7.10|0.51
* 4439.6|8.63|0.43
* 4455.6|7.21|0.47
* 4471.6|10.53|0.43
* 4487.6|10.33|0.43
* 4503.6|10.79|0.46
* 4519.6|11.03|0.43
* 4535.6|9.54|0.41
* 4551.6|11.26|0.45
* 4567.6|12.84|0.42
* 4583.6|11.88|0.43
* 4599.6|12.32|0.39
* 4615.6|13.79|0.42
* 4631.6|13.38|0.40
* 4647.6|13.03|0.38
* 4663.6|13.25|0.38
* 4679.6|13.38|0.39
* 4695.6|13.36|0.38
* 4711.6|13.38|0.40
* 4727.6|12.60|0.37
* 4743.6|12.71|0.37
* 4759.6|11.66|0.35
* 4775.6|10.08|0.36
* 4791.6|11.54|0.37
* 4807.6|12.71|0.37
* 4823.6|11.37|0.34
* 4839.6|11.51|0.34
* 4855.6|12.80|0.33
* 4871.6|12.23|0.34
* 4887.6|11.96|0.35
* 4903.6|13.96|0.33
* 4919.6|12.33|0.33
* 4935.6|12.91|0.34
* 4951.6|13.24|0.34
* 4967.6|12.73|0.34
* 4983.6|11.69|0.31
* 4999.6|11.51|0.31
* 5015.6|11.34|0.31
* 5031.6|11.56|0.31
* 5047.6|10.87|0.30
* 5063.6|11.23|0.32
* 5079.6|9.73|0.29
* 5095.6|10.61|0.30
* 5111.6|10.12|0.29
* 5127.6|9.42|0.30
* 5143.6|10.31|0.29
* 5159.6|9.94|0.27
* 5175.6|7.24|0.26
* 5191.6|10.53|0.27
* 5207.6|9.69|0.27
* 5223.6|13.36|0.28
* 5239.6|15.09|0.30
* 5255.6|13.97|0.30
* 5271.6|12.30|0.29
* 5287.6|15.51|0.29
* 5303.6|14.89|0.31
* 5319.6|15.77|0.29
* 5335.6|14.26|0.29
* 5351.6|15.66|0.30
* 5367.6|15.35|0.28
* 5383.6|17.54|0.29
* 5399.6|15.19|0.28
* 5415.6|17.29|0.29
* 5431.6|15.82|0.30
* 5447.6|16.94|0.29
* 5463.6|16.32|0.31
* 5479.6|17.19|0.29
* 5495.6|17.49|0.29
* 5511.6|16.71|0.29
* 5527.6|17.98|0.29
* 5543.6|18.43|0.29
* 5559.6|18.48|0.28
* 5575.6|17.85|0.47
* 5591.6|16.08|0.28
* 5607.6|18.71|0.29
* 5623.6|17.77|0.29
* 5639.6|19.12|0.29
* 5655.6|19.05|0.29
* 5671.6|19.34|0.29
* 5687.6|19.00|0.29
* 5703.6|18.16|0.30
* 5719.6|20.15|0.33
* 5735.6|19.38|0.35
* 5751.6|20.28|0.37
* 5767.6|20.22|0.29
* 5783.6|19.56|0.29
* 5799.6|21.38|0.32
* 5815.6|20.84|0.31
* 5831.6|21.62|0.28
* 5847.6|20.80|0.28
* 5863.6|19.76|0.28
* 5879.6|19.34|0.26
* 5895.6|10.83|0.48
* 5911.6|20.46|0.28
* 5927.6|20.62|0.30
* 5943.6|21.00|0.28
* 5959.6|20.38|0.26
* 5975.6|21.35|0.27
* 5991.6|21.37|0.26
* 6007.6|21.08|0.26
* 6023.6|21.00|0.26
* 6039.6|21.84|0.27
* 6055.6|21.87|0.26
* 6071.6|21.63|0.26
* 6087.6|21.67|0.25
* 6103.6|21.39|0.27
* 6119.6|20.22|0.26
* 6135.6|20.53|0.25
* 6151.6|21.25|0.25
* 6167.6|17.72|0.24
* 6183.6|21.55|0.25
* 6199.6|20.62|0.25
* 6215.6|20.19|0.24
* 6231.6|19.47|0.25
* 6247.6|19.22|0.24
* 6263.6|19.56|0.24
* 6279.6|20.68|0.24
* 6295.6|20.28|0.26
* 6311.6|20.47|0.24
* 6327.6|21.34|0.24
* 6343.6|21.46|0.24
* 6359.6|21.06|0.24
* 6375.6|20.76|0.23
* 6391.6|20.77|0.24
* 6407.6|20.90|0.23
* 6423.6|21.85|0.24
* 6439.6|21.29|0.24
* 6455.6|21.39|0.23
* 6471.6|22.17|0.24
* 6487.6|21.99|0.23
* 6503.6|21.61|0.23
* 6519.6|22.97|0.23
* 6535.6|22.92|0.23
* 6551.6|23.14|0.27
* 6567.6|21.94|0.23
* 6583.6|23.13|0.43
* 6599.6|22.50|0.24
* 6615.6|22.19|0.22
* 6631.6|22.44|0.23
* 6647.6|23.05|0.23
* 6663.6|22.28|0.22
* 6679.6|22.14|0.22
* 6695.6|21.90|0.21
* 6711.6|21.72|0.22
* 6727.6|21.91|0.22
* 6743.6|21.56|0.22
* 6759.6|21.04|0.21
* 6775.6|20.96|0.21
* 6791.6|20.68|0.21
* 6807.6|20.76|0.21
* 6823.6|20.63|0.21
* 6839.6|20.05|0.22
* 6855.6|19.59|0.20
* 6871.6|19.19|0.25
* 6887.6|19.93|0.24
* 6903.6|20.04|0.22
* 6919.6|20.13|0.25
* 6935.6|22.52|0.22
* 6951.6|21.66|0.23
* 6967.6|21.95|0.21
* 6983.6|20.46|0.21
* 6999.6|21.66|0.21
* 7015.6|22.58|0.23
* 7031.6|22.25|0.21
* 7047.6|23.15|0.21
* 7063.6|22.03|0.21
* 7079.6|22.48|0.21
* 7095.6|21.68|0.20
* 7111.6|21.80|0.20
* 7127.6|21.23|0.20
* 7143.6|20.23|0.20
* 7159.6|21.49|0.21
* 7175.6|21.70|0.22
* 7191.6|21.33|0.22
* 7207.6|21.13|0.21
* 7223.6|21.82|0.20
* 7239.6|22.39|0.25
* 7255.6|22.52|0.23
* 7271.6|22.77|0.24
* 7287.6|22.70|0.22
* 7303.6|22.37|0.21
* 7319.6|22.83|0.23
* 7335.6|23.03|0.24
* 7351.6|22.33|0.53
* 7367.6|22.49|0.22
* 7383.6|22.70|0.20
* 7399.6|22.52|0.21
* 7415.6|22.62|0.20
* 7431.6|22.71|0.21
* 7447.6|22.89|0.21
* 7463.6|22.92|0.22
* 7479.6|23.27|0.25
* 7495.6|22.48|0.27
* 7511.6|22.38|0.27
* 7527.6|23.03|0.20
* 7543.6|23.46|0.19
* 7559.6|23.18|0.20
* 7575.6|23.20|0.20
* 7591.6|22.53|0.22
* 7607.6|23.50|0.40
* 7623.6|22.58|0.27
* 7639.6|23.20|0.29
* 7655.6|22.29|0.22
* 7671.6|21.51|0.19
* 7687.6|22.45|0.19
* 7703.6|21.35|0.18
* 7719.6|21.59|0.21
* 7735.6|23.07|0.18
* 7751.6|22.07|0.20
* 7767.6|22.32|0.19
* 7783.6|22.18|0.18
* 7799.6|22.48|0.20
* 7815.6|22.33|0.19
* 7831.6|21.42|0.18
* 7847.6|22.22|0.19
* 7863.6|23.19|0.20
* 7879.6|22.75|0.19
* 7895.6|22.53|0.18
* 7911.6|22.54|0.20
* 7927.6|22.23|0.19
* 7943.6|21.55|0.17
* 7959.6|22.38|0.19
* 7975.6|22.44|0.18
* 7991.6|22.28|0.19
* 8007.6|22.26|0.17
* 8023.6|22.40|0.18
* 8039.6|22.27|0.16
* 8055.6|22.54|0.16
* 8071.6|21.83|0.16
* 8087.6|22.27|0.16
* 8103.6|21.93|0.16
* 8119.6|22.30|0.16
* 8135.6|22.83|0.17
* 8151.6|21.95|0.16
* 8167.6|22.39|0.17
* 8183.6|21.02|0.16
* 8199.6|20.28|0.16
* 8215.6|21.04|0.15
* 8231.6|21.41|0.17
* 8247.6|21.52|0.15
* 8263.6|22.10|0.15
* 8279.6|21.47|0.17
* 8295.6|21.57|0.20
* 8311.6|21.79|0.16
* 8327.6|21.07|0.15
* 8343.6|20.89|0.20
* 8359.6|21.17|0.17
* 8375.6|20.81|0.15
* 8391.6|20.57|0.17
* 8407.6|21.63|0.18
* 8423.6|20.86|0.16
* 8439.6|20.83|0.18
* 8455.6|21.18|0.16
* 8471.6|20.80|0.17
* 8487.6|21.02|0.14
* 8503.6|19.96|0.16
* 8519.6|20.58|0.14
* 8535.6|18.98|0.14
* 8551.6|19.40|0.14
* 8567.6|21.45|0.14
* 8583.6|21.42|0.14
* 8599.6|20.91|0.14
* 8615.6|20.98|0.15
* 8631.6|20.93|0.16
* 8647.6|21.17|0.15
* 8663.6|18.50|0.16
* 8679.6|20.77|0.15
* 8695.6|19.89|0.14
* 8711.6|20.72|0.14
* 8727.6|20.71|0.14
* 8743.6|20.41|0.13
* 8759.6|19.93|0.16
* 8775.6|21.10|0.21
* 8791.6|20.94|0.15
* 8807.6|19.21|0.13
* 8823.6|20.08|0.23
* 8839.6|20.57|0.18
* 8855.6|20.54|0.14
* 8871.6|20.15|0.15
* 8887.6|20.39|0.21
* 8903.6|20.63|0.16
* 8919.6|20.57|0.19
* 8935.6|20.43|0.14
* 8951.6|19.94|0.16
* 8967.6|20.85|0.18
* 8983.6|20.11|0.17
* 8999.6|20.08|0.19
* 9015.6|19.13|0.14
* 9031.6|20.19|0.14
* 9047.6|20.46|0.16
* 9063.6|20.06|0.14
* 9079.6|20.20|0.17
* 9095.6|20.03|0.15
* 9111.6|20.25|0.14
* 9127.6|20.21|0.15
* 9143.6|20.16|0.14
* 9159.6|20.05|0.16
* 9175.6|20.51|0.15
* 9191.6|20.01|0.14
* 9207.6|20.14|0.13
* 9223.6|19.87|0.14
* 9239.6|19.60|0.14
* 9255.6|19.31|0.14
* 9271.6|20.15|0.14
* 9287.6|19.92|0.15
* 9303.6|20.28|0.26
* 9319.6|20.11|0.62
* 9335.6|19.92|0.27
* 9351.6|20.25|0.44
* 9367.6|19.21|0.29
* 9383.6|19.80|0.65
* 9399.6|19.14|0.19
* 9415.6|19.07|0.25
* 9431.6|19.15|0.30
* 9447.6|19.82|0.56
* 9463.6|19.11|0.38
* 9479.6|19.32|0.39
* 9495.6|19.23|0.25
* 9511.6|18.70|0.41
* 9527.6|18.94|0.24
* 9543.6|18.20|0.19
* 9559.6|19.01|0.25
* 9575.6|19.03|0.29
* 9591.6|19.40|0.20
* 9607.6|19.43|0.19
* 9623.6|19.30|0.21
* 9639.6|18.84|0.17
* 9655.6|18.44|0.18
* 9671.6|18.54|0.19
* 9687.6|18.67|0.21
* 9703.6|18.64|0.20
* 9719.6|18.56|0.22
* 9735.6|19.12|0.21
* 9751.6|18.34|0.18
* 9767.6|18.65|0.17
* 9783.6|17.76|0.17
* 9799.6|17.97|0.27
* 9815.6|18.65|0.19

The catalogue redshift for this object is 0.000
